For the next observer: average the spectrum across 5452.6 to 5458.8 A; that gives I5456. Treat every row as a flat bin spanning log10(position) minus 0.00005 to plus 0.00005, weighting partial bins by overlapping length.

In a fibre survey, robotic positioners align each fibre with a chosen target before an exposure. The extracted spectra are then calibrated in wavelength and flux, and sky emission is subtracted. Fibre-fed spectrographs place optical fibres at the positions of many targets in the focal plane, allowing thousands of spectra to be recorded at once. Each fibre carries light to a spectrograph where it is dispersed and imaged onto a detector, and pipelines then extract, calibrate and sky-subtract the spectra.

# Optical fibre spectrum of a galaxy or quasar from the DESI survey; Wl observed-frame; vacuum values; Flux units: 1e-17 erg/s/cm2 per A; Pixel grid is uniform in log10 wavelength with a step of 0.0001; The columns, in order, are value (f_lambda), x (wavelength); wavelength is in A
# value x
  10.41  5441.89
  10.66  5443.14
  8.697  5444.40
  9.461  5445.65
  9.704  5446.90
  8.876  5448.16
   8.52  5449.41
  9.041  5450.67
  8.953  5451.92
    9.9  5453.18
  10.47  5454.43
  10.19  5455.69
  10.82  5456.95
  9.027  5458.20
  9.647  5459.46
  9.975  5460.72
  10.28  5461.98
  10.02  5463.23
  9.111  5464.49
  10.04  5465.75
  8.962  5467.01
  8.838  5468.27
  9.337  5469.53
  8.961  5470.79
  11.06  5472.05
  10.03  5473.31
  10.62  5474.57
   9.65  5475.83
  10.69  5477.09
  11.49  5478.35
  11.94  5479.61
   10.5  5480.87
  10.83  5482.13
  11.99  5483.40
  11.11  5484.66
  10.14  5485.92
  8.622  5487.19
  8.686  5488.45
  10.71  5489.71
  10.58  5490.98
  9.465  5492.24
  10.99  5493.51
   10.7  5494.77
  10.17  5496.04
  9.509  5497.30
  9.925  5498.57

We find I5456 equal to 10.1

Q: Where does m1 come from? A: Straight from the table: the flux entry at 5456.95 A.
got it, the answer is 10.82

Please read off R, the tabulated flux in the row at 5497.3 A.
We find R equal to 9.509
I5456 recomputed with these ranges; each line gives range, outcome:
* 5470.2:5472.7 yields 10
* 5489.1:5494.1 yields 10.4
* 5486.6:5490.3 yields 9.35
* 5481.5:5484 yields 11.4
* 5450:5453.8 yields 9.28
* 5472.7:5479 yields 10.5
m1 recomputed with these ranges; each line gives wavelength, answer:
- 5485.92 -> 10.14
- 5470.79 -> 8.961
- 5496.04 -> 10.17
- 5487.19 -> 8.622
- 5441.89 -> 10.41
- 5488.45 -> 8.686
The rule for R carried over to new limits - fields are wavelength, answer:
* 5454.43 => 10.47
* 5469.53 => 9.337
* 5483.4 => 11.99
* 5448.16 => 8.876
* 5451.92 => 8.953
